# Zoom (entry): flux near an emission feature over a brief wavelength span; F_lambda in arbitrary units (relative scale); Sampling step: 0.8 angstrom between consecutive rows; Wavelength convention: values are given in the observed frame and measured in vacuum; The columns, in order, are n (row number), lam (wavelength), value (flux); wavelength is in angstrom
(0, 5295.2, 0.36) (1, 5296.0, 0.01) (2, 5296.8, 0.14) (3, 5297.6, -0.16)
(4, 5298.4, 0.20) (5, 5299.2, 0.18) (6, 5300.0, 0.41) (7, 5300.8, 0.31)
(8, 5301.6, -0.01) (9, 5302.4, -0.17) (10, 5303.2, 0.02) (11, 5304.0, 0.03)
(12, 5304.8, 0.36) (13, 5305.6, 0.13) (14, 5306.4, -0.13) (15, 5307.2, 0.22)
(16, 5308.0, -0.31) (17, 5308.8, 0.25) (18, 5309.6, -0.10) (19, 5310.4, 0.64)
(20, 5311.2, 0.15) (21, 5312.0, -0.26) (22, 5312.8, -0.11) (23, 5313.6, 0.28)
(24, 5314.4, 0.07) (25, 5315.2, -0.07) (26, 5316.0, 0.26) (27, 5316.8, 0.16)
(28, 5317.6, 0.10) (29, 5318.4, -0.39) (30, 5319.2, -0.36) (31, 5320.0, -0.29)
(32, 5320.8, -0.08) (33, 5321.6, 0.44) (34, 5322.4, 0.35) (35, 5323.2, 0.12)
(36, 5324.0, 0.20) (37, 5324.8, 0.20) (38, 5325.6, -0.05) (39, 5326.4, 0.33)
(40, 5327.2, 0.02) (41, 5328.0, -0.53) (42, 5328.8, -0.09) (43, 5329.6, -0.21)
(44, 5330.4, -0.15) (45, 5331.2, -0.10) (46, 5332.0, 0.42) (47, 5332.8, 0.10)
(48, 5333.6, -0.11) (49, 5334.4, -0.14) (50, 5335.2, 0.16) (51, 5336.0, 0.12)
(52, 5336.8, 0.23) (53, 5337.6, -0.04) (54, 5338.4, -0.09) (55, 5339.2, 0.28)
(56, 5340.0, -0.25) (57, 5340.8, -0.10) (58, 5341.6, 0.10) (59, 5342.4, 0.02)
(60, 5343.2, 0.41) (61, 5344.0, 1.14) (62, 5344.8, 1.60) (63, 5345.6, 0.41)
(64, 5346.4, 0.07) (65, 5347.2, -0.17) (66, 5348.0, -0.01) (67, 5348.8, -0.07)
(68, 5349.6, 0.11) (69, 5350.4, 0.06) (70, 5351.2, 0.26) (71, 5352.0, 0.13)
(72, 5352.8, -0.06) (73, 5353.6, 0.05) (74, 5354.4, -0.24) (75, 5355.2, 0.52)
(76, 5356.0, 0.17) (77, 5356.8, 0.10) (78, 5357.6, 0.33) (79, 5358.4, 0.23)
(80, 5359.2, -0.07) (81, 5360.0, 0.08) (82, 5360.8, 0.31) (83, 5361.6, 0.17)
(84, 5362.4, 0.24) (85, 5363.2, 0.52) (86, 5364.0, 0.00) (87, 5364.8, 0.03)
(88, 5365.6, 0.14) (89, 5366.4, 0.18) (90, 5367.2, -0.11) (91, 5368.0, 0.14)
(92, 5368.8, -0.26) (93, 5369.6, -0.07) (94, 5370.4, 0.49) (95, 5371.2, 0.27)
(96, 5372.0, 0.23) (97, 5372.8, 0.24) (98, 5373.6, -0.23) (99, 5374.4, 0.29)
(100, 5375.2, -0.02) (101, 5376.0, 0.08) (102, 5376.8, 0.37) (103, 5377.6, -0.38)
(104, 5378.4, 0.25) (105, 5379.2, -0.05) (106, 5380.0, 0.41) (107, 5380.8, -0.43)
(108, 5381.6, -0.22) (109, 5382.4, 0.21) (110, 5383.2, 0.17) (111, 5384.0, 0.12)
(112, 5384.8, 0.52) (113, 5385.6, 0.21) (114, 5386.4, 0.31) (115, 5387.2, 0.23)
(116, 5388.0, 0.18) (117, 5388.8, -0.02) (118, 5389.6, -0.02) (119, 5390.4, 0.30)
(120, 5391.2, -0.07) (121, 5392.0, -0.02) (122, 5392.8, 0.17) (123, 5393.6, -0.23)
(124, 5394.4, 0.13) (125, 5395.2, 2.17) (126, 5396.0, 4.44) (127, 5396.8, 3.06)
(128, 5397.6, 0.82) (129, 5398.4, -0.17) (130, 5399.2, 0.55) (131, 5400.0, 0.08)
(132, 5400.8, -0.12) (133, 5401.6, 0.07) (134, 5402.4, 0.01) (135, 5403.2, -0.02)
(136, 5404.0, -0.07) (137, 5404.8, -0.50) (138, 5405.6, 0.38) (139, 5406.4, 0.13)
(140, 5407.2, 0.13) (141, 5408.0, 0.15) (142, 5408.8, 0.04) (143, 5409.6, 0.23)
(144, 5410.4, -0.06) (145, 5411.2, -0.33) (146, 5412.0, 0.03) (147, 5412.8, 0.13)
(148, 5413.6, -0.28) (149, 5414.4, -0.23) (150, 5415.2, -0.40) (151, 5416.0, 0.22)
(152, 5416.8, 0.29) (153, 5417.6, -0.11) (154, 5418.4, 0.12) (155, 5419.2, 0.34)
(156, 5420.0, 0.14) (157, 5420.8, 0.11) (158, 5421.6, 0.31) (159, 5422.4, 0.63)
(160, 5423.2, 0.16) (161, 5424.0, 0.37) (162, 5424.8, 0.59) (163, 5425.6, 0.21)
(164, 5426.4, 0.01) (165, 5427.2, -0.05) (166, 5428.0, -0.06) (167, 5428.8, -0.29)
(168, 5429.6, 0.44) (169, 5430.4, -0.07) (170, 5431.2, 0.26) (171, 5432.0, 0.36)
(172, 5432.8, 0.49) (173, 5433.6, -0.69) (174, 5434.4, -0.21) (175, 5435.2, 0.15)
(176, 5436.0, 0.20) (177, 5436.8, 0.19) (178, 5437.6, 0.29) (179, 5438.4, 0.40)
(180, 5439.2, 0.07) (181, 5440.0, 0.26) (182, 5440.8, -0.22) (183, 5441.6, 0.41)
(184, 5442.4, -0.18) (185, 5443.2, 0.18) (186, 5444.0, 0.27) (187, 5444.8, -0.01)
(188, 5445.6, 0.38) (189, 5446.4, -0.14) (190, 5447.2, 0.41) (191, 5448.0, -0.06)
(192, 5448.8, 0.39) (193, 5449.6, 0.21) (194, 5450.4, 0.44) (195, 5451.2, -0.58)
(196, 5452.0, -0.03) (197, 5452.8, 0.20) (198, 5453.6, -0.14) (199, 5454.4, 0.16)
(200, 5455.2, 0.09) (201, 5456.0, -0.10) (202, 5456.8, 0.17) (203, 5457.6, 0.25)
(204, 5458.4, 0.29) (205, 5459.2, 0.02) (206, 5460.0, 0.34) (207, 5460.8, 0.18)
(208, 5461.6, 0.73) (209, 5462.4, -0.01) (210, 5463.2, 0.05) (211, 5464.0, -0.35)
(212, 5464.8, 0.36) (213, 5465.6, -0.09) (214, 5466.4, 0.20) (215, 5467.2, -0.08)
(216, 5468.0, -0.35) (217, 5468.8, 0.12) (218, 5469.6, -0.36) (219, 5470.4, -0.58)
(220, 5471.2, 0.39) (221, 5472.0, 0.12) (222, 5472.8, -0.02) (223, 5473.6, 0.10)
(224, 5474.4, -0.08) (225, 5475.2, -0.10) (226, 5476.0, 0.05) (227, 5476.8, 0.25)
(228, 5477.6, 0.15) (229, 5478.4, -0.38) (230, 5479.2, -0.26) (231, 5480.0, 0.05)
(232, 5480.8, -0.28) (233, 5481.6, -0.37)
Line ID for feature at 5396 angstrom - [O III]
